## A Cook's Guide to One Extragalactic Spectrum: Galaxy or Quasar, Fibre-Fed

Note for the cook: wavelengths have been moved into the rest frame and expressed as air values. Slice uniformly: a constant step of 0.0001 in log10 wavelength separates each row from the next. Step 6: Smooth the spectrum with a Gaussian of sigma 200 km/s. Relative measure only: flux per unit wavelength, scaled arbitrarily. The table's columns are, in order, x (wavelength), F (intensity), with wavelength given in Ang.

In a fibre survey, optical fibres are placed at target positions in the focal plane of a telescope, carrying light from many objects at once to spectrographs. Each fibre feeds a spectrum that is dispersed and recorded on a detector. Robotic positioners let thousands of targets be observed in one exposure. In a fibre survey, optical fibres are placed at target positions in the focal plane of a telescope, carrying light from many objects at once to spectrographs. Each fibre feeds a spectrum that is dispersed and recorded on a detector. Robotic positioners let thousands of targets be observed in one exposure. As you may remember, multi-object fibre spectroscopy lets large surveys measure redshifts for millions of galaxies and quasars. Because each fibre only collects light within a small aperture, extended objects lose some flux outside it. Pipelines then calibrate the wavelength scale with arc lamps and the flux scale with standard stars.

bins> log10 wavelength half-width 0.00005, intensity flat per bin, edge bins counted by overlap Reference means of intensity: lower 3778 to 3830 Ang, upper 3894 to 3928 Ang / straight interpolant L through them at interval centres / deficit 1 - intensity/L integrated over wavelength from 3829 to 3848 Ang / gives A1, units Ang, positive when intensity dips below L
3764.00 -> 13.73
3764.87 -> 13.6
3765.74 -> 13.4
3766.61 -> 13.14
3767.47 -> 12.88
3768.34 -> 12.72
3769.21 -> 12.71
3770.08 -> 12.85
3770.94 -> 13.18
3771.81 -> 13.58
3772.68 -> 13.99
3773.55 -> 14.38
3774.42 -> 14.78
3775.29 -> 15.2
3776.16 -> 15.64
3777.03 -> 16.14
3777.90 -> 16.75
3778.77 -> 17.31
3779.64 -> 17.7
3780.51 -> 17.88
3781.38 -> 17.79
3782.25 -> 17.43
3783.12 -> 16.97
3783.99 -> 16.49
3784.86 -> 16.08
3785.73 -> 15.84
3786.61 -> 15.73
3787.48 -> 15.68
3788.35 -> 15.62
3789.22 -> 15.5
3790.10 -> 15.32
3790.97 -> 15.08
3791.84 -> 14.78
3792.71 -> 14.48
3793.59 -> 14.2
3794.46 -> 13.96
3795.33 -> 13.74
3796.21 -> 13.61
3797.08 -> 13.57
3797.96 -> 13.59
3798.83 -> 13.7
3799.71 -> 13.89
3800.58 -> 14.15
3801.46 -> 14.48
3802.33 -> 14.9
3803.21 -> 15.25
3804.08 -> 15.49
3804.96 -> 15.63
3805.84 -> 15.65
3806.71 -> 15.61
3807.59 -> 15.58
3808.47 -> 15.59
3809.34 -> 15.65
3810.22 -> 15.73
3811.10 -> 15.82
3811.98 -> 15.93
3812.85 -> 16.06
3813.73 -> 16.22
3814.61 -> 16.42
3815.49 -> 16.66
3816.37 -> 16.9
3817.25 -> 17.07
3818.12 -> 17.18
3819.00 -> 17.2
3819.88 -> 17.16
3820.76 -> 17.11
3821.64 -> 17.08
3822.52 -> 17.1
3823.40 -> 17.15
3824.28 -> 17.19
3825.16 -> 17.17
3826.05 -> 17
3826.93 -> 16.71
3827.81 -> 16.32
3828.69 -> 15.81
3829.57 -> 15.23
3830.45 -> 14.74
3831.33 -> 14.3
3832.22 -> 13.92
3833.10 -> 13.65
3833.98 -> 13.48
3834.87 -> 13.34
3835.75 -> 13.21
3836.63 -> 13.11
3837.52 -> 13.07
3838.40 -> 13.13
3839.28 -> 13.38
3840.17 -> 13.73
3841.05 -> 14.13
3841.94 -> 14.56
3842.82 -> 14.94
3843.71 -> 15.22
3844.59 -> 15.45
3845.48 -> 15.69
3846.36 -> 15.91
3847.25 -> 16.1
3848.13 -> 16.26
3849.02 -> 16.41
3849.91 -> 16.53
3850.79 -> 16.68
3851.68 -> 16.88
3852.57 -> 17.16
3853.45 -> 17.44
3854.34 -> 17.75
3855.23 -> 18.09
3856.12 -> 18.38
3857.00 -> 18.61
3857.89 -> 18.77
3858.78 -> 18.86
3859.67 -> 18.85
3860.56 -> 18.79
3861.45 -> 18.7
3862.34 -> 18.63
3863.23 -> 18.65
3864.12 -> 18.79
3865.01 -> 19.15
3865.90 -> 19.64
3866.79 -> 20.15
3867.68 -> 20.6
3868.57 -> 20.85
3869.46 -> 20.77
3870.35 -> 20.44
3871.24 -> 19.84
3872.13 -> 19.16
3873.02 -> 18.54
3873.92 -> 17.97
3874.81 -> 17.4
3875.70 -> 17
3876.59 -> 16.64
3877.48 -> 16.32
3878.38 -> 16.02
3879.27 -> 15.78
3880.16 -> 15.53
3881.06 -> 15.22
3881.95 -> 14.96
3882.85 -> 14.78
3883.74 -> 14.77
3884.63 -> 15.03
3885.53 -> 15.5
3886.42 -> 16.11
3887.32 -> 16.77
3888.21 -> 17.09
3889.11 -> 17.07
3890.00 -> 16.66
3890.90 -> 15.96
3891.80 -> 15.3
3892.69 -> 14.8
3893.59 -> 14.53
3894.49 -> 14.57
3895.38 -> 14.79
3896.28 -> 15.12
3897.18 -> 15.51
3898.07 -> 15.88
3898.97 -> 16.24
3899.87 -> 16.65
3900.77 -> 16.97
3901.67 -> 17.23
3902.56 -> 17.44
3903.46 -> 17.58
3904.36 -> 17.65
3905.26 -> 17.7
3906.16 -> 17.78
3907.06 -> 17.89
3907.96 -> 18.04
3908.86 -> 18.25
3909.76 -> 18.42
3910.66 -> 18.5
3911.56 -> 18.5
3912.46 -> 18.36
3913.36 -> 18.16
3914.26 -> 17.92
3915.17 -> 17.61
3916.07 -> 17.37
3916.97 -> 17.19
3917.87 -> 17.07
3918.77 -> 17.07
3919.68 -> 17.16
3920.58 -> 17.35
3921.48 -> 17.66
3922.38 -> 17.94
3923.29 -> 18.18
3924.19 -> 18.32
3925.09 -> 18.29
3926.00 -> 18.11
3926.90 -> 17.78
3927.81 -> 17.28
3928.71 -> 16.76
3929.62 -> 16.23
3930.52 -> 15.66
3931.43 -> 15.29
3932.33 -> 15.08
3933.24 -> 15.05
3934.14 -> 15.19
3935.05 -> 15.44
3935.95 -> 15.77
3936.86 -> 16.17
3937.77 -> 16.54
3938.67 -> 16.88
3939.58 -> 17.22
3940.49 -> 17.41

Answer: 2.3 Ang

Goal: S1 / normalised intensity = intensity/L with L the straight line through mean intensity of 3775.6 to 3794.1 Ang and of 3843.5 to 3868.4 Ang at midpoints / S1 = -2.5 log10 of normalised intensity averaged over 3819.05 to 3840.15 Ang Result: 0.13 mag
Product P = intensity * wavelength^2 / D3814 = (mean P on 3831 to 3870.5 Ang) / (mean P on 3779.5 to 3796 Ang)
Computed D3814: 1.10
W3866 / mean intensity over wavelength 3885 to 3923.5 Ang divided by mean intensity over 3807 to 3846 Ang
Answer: 1.09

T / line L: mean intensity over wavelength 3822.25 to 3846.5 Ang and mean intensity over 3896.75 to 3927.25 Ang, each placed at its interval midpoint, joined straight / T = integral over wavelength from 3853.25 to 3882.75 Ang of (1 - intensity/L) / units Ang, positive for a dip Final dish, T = -3.96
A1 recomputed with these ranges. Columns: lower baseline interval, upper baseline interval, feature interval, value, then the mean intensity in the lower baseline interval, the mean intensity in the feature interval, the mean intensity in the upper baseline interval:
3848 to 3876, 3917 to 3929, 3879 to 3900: 2.9 Ang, 18.5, 15.6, 17.6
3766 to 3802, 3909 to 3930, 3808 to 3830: -1.2 Ang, 14.9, 16.5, 17.7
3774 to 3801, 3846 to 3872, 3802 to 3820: 0.4 Ang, 15.4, 16.1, 18.4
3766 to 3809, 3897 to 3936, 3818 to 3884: -2.5 Ang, 15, 16.7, 17.2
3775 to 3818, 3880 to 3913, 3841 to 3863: -1.3 Ang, 15.6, 17.1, 16.5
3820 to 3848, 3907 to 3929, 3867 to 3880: -1.5 Ang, 15.2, 18.4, 17.8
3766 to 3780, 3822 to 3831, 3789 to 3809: 1.0 Ang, 14.5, 14.7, 16.4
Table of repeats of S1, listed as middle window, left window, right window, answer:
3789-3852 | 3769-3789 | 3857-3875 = 0.13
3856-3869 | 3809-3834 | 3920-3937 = -0.17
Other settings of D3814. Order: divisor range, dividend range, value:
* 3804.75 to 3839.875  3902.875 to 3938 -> 1.16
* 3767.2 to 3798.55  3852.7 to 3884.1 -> 1.25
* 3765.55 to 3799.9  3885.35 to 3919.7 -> 1.20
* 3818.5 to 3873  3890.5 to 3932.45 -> 1.05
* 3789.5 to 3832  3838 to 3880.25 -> 1.14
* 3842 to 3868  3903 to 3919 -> 1.04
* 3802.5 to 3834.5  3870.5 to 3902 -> 1.05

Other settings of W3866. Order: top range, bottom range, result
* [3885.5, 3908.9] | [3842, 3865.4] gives 0.95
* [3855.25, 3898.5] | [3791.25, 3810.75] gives 1.18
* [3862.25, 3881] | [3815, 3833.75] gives 1.13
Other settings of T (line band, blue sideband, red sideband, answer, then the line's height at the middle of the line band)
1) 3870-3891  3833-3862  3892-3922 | -0.14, 16.6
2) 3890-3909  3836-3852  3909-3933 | 0.36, 16.8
